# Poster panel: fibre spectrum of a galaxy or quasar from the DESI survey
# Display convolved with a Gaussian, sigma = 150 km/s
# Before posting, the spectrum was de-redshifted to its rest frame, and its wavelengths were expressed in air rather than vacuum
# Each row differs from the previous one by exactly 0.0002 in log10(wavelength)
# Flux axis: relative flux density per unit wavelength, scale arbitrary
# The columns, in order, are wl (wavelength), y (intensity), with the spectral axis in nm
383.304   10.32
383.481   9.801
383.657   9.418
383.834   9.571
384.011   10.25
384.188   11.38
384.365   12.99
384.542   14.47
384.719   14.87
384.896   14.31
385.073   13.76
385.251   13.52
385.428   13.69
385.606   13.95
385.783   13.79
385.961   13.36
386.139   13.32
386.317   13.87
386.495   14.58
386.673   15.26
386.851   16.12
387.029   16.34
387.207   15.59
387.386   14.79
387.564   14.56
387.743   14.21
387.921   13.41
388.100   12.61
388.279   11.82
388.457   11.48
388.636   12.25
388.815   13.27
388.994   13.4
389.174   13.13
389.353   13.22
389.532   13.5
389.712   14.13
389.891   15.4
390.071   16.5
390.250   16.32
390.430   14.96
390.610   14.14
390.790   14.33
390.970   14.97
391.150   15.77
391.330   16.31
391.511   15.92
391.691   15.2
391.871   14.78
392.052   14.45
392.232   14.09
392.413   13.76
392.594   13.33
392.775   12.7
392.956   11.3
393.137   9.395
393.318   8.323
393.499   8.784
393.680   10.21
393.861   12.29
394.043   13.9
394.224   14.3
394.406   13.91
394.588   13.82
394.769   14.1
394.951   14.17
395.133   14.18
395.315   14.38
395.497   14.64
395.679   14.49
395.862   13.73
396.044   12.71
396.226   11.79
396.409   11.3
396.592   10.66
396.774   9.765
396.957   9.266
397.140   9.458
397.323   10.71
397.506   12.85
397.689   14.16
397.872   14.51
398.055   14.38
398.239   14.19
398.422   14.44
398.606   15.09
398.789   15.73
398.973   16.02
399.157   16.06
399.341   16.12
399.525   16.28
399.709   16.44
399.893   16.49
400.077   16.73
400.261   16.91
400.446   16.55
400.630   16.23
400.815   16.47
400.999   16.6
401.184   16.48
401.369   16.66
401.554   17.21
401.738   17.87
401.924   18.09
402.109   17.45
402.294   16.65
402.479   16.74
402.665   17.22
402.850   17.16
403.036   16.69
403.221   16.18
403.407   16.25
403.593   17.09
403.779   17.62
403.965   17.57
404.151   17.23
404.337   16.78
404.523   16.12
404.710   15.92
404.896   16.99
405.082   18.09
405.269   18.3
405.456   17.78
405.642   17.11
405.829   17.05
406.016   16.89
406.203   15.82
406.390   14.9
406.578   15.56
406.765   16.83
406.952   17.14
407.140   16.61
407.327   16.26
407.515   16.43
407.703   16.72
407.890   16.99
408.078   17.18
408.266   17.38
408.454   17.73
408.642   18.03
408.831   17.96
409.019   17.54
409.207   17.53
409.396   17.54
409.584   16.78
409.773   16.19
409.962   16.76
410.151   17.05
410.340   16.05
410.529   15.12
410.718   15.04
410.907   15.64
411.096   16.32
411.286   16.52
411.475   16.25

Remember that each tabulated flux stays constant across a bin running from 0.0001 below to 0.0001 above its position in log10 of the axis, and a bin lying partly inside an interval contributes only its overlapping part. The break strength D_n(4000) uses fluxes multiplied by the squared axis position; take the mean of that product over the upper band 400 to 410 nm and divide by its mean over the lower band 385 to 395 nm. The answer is 1.33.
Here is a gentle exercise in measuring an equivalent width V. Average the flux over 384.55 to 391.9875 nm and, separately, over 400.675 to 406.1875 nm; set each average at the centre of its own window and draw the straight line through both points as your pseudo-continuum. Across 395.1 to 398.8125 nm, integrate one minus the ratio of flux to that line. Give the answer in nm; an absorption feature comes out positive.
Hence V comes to 0.69 nm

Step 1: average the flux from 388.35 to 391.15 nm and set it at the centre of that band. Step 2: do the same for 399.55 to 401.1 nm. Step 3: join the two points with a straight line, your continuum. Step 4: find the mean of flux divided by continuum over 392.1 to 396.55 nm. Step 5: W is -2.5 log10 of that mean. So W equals 0.19 mag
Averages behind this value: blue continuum 14.1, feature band 12.7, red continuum 16.5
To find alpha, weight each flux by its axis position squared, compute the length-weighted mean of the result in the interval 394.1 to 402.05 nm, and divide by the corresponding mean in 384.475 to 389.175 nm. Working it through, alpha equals 1.11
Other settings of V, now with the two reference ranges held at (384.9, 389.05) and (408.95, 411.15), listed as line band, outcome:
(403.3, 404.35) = -0.089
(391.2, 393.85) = 0.312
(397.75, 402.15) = -0.243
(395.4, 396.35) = 0.094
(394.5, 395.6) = 0.042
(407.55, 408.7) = -0.073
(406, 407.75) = -0.019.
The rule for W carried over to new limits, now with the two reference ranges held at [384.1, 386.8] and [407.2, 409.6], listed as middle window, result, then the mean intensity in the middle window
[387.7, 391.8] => 0.02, 14.2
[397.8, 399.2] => 0.05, 15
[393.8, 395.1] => 0.10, 13.8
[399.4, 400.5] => -0.04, 16.6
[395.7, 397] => 0.32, 11.6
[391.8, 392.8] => 0.07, 13.9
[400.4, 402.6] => -0.05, 16.9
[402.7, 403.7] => -0.02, 16.7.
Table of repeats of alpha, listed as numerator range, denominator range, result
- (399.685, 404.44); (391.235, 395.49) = 1.34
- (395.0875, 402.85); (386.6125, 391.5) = 1.09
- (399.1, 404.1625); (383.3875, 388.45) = 1.36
